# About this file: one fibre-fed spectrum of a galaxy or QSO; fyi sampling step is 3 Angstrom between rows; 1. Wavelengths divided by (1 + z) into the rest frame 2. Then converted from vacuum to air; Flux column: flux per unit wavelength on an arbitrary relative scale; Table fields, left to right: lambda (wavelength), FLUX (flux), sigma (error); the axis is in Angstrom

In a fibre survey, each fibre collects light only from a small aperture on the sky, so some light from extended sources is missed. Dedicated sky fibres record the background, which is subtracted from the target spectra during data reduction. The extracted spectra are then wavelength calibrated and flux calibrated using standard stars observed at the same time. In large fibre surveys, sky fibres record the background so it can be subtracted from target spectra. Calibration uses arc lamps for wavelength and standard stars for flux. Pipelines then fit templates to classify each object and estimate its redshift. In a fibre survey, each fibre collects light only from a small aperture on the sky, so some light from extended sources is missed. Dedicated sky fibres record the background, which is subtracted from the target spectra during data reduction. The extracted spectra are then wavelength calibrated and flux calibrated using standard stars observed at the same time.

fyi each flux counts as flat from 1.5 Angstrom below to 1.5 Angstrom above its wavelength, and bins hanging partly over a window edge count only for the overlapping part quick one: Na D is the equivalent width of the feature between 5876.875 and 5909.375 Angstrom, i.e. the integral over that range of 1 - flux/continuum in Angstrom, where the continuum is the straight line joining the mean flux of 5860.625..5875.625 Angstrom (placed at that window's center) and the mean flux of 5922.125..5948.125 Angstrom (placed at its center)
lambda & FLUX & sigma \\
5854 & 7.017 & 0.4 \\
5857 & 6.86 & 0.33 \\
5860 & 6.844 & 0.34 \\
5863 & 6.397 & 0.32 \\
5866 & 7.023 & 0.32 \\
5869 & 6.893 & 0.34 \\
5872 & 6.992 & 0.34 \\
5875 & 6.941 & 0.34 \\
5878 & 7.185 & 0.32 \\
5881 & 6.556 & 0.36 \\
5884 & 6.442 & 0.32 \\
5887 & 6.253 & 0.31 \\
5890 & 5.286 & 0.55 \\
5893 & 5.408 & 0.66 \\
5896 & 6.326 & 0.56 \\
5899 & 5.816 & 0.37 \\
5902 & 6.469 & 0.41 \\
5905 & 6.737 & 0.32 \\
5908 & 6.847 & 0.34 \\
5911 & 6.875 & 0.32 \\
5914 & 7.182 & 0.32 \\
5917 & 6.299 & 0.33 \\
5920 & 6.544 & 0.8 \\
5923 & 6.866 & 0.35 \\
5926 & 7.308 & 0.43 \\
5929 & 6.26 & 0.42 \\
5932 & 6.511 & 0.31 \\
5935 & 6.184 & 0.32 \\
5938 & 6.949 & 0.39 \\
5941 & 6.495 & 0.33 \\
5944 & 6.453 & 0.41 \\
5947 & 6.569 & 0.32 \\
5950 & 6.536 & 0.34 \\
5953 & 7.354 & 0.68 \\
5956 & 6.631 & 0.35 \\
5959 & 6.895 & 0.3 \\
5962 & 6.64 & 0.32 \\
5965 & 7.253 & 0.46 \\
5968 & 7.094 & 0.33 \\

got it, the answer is 2.3 Angstrom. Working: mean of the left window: 6.84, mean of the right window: 6.62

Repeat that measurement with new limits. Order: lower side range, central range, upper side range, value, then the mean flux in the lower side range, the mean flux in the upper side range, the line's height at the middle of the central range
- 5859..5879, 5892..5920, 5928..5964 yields 1.25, 6.89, 6.64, 6.77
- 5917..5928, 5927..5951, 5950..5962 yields 1.12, 6.79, 6.87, 6.83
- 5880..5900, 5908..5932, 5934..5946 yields -1.63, 6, 6.54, 6.32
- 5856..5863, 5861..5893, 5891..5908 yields -0.17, 6.75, 6.19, 6.51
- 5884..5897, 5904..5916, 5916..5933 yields -1.10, 5.87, 6.64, 6.31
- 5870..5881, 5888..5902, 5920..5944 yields 2.13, 6.97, 6.63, 6.85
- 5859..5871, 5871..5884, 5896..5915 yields -0.23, 6.8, 6.61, 6.74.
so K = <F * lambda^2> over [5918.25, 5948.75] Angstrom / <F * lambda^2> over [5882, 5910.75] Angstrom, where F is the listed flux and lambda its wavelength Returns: 1.1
